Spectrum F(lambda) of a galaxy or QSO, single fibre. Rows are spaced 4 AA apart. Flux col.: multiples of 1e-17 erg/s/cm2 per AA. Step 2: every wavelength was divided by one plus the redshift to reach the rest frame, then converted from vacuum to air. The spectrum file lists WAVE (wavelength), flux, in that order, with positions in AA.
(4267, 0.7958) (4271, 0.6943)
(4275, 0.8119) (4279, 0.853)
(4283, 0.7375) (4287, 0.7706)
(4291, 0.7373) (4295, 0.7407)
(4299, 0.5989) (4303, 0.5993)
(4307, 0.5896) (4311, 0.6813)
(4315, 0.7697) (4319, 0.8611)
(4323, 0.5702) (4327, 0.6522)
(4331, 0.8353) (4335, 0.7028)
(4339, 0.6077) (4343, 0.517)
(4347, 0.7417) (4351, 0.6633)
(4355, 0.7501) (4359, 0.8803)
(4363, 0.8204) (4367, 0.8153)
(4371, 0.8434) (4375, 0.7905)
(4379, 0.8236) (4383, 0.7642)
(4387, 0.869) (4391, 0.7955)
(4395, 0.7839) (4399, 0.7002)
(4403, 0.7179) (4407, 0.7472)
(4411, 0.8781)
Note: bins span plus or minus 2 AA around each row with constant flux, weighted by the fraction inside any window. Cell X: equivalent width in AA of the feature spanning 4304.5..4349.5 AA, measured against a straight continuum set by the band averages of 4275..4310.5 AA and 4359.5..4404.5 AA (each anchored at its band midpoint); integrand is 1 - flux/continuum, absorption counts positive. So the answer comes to 3.6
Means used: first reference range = 0.709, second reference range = 0.797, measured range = 0.683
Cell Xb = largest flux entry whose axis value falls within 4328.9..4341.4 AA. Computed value 0.8353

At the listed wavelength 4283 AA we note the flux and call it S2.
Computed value 0.7375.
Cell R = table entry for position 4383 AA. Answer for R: 0.7642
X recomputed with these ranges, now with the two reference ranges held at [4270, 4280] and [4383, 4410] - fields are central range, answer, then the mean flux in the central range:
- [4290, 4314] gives 3.86 AA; 0.659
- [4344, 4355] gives 1.20 AA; 0.694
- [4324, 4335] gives 0.86 AA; 0.721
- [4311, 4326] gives 1.19 AA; 0.721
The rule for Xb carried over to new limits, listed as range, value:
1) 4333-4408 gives 0.8803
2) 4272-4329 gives 0.8611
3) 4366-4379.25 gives 0.8434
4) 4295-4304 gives 0.7407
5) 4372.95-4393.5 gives 0.869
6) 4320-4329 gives 0.6522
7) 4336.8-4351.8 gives 0.7417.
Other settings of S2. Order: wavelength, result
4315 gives 0.7697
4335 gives 0.7028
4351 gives 0.6633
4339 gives 0.6077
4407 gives 0.7472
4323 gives 0.5702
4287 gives 0.7706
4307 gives 0.5896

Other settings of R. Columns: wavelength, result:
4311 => 0.6813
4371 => 0.8434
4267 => 0.7958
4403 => 0.7179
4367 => 0.8153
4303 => 0.5993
